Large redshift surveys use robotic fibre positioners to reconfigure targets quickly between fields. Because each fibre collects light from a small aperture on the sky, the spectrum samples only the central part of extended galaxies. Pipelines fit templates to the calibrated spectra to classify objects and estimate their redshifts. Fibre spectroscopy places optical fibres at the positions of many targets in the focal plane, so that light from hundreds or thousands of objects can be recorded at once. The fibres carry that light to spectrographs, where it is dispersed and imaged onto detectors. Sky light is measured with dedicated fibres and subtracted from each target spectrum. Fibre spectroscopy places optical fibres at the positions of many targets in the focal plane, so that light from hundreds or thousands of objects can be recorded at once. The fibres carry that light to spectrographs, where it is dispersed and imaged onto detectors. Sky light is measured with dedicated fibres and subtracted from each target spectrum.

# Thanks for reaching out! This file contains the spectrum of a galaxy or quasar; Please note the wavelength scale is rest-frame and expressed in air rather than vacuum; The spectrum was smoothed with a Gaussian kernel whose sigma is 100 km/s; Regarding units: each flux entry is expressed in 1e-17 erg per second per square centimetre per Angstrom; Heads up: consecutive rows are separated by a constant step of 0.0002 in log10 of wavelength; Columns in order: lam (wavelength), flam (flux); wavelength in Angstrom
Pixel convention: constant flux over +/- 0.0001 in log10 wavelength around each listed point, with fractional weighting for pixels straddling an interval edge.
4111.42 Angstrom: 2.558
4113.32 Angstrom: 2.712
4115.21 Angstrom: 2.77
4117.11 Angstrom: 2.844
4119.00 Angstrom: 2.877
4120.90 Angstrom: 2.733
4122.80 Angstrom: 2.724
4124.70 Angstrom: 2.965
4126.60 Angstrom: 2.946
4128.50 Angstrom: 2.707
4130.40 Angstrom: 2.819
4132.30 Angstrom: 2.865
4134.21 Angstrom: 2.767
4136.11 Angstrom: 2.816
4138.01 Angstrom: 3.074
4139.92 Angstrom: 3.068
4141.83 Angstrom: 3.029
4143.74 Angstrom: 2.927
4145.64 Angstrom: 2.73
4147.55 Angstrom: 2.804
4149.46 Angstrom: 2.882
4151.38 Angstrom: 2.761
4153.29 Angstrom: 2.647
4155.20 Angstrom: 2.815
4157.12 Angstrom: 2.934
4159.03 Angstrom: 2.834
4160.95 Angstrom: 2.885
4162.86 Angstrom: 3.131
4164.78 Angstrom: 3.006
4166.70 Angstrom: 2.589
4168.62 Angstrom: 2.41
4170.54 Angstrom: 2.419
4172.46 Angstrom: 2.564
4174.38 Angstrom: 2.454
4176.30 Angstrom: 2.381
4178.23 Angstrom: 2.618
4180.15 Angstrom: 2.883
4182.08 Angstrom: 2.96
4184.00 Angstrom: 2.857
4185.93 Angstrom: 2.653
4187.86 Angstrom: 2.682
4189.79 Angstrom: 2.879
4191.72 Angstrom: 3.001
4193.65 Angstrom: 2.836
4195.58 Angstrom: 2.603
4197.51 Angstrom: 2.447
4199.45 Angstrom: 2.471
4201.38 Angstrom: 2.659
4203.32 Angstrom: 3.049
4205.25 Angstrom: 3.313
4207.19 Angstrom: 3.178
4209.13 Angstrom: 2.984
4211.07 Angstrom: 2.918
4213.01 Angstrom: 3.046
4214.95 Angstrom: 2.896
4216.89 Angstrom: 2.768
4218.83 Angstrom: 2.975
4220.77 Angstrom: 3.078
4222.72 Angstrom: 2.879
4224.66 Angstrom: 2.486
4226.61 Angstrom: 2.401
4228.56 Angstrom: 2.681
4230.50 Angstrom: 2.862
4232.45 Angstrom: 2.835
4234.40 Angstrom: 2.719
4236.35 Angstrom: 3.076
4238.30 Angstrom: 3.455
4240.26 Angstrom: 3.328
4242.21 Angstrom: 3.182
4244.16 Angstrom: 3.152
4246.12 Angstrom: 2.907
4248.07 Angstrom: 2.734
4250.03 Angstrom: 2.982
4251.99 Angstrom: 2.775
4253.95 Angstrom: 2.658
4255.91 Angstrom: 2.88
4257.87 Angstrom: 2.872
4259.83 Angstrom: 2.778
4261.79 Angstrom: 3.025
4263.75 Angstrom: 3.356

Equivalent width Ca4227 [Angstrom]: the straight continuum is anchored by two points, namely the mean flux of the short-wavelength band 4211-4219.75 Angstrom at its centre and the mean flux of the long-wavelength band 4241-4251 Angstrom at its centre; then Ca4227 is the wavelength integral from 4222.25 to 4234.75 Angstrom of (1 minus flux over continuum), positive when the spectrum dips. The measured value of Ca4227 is 1.14 Angstrom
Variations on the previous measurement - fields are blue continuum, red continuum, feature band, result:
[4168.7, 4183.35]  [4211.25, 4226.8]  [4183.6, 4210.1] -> -1.0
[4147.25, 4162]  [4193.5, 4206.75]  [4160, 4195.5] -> 0.9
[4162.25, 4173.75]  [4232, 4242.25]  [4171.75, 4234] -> 2.0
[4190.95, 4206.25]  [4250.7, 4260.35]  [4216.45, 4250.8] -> -1.5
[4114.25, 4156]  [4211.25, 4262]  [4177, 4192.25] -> 0.4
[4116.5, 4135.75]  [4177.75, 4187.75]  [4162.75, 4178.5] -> 1.2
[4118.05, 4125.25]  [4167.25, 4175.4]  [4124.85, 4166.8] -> -3.6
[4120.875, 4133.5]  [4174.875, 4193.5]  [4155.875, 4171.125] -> 0.0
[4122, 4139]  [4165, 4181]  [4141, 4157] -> -0.6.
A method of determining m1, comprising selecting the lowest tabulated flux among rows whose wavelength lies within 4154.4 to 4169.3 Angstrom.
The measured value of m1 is 2.41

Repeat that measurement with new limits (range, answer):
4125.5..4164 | 2.647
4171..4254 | 2.381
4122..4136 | 2.707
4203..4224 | 2.768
